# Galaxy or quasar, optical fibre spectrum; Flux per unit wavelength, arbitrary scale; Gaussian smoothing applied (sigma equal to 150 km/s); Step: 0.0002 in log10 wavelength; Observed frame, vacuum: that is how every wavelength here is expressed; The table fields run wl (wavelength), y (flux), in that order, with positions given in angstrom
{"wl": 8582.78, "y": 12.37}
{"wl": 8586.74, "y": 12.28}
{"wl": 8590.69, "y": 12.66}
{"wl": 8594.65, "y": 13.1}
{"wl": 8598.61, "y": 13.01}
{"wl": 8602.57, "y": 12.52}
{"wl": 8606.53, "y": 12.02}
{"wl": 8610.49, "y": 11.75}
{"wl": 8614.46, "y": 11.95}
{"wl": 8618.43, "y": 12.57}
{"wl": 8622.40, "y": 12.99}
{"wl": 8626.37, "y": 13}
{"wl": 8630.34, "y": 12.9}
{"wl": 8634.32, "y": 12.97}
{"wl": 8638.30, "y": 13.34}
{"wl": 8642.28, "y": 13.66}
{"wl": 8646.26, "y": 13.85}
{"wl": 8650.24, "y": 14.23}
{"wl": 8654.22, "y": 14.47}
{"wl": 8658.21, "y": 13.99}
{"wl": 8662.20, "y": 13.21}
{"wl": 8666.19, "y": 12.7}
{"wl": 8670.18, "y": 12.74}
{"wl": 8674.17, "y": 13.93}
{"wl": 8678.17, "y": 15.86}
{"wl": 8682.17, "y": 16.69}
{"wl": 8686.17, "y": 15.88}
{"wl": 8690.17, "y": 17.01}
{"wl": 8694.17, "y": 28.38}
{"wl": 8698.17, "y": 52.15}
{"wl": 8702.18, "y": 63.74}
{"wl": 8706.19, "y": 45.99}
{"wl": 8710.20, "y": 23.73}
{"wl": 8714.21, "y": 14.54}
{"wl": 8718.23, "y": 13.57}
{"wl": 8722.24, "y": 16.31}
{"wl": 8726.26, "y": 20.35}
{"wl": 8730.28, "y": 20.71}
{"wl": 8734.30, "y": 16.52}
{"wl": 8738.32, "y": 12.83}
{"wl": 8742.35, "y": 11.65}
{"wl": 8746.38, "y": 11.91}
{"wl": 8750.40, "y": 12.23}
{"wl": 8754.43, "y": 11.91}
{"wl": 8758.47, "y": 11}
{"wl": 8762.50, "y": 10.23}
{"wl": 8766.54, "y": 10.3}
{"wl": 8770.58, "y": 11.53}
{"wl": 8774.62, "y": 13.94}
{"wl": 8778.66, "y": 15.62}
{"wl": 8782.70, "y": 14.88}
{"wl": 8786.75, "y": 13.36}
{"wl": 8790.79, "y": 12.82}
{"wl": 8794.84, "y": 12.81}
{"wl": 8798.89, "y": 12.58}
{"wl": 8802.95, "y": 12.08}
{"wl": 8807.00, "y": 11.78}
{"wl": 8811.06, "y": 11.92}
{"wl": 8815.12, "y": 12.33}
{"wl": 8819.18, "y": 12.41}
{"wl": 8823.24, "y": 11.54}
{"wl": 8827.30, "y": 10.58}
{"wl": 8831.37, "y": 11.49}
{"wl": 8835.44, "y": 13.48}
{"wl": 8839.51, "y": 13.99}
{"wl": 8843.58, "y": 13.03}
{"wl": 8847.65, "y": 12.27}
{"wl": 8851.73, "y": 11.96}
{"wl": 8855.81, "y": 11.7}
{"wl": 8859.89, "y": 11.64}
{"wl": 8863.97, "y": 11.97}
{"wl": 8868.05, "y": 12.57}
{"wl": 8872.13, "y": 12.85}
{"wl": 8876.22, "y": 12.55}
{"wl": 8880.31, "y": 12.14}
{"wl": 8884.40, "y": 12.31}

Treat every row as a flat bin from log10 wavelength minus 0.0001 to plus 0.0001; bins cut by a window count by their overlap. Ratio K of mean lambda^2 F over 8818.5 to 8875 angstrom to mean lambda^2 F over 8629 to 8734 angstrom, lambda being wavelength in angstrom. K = 0.63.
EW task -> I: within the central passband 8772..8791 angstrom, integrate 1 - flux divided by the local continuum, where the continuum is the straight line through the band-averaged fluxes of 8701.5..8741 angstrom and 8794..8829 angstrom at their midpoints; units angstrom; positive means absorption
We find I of 1.9 angstrom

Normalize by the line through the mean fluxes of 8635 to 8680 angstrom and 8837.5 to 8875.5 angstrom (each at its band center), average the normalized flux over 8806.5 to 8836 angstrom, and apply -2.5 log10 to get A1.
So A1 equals 0.07 mag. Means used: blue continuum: 13.8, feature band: 11.9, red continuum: 12.4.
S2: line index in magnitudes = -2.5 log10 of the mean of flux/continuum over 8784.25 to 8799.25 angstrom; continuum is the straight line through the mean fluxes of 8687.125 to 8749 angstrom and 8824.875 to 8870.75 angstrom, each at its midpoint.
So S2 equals 0.32 mag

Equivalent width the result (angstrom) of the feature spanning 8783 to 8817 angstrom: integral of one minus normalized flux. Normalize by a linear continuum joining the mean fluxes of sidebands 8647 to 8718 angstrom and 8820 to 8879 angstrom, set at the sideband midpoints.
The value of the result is 6.1 angstrom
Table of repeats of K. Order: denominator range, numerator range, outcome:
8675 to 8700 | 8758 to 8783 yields 0.54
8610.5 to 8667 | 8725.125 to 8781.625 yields 1.05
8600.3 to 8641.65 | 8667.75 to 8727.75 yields 1.99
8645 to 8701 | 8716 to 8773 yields 0.73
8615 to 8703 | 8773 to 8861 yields 0.73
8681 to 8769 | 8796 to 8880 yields 0.61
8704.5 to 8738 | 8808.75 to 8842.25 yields 0.60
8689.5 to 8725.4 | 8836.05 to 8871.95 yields 0.42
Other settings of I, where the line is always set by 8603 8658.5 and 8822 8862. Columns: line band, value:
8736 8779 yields 1.8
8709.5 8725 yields -4.8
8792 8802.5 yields -0.2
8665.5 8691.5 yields -4.4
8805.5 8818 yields 0.3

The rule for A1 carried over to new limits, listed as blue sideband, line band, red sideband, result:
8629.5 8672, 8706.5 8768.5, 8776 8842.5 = -0.17 mag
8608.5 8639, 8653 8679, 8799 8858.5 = -0.10 mag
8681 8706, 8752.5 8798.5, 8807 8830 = 0.44 mag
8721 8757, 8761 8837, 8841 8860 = 0.08 mag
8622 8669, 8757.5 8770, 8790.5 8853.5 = 0.20 mag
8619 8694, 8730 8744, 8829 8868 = -0.10 mag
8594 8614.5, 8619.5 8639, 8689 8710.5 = 0.45 mag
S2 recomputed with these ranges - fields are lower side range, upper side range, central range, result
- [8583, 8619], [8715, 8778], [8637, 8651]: -0.08 mag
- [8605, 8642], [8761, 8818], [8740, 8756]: 0.06 mag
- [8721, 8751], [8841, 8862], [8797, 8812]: 0.12 mag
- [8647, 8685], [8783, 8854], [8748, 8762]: 0.14 mag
